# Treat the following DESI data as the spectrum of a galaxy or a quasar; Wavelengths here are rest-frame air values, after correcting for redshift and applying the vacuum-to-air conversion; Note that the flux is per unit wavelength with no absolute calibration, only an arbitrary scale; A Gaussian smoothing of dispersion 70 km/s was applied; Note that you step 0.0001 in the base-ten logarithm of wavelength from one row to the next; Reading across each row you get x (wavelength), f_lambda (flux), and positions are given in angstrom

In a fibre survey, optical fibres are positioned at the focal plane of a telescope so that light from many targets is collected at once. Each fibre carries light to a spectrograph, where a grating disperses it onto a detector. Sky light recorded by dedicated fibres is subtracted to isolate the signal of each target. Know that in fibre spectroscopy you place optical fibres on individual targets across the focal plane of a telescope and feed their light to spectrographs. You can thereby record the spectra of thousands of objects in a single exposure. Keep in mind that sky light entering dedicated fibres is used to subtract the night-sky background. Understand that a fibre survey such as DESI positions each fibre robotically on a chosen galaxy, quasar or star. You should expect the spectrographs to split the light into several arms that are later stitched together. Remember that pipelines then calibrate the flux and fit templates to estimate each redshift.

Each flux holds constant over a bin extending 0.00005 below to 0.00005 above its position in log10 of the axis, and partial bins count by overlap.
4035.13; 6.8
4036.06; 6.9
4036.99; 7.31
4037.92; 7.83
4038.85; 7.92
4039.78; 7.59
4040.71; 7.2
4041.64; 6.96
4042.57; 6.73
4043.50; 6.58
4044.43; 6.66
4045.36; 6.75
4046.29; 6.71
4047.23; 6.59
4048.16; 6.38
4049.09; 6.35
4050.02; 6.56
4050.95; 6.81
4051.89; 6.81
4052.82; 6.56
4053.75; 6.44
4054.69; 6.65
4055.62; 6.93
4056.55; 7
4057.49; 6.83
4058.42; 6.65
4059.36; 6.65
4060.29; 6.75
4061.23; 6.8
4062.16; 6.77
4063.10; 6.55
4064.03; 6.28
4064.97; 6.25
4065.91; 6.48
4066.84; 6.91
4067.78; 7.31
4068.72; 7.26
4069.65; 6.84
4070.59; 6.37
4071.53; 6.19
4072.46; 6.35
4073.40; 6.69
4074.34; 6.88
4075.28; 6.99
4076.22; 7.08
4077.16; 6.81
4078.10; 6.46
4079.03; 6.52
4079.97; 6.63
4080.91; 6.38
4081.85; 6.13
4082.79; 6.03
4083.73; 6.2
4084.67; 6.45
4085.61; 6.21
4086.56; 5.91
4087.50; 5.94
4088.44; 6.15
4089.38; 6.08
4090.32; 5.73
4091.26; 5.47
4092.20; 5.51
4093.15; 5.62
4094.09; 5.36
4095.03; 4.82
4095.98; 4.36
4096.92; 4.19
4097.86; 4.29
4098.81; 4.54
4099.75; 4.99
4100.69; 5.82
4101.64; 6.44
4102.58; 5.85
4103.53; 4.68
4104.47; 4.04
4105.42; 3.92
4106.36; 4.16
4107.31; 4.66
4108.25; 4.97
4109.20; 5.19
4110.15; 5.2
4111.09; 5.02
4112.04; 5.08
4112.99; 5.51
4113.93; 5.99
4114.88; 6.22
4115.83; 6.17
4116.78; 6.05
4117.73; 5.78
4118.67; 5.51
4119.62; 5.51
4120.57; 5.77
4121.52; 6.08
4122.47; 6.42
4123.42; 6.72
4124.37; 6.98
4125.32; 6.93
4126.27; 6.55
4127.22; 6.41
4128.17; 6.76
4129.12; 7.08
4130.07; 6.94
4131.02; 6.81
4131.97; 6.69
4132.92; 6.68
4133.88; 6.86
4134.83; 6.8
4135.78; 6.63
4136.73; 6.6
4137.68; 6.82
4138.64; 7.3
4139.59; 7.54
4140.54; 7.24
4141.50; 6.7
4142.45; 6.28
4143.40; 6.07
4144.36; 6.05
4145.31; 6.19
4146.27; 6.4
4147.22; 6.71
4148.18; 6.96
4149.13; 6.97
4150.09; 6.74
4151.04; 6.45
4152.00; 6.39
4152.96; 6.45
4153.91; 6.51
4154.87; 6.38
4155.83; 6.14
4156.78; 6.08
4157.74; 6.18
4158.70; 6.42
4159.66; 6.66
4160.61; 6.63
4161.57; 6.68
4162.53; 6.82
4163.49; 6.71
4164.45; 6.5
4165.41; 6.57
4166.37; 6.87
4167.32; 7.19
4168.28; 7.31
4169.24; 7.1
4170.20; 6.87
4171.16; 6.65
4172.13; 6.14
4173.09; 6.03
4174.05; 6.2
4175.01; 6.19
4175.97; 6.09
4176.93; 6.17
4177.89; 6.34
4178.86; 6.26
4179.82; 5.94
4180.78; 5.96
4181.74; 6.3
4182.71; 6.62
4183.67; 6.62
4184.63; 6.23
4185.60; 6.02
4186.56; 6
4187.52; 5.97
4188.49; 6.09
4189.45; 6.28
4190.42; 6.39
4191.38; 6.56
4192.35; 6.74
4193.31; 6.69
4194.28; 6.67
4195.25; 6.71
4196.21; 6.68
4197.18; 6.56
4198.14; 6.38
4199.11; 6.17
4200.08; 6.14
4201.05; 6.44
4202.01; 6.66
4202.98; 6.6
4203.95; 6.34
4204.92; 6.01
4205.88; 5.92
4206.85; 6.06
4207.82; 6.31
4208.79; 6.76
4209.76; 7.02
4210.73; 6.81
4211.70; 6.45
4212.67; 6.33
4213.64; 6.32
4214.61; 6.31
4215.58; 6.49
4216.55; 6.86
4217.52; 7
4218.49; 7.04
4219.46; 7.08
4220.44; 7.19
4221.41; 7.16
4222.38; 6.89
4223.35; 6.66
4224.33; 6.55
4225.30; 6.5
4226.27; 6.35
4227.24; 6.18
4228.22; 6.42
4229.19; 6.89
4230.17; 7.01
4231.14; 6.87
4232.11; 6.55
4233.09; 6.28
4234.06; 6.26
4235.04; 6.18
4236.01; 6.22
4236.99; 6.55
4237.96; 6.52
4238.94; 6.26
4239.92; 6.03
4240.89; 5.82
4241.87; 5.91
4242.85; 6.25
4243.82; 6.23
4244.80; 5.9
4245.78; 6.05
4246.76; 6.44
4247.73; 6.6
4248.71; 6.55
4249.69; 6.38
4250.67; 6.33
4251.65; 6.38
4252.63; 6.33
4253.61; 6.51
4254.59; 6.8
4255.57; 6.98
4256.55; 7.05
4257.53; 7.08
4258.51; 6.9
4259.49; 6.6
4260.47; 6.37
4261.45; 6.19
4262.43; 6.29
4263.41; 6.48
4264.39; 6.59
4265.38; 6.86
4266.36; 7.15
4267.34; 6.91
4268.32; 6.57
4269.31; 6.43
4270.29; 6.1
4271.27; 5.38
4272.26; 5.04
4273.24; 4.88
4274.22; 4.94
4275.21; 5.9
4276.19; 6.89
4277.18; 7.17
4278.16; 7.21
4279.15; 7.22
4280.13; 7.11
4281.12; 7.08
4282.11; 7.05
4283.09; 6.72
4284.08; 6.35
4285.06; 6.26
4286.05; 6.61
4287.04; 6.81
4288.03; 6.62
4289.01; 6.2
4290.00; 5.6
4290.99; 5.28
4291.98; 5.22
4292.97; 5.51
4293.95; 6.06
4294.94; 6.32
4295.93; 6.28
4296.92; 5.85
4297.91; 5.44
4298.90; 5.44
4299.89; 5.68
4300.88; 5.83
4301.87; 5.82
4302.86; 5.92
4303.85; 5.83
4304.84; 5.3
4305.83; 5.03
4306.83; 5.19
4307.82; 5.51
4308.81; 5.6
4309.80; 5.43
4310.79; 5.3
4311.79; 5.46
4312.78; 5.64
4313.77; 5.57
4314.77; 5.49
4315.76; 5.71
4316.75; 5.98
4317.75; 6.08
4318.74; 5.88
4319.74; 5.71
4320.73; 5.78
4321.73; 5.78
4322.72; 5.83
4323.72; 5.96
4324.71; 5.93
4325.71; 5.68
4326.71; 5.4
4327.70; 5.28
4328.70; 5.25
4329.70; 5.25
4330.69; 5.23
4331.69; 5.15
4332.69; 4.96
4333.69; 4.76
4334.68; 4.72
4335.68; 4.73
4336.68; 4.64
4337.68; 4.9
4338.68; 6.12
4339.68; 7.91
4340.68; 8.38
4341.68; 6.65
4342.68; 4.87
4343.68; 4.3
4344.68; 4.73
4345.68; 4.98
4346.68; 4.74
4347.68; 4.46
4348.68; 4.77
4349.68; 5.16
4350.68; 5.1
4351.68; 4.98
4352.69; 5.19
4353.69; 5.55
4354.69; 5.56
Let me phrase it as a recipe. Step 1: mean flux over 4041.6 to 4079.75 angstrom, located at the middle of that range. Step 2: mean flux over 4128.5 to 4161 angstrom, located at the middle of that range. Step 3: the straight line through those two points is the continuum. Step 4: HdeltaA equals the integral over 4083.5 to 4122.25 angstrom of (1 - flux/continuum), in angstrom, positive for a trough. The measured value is 7.3 angstrom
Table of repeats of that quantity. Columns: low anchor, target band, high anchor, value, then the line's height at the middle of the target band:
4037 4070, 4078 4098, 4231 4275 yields 2.9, 6.73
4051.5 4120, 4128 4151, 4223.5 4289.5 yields -2.3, 6.12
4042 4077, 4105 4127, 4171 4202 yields 2.8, 6.52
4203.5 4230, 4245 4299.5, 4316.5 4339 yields -3.1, 6.01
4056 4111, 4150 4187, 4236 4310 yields -2.3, 6.07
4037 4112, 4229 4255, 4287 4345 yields -2.6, 5.8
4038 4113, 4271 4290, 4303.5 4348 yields -2.6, 5.61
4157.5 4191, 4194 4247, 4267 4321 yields -1.9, 6.25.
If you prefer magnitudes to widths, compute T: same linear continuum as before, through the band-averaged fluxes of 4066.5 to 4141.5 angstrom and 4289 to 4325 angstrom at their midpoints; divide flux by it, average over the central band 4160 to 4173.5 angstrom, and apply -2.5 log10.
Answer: -0.13 mag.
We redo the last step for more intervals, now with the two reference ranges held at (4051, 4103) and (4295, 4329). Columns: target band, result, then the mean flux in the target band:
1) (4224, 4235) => -0.12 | 6.52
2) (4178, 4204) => -0.07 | 6.37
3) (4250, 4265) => -0.14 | 6.59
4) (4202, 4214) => -0.09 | 6.42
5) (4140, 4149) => -0.08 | 6.54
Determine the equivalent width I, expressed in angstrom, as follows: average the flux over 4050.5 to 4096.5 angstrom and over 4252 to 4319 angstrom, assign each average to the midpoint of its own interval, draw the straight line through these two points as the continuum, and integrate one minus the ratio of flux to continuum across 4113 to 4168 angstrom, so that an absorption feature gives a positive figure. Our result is -2.0 angstrom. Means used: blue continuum 6.38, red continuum 6.13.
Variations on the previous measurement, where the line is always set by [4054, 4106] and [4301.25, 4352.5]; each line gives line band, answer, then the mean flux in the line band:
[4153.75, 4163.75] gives -1.0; 6.46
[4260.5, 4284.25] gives -3.5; 6.44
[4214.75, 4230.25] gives -2.8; 6.75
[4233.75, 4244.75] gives -1.0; 6.19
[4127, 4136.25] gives -1.3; 6.78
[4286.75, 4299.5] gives -0.8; 5.88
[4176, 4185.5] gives -0.7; 6.25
